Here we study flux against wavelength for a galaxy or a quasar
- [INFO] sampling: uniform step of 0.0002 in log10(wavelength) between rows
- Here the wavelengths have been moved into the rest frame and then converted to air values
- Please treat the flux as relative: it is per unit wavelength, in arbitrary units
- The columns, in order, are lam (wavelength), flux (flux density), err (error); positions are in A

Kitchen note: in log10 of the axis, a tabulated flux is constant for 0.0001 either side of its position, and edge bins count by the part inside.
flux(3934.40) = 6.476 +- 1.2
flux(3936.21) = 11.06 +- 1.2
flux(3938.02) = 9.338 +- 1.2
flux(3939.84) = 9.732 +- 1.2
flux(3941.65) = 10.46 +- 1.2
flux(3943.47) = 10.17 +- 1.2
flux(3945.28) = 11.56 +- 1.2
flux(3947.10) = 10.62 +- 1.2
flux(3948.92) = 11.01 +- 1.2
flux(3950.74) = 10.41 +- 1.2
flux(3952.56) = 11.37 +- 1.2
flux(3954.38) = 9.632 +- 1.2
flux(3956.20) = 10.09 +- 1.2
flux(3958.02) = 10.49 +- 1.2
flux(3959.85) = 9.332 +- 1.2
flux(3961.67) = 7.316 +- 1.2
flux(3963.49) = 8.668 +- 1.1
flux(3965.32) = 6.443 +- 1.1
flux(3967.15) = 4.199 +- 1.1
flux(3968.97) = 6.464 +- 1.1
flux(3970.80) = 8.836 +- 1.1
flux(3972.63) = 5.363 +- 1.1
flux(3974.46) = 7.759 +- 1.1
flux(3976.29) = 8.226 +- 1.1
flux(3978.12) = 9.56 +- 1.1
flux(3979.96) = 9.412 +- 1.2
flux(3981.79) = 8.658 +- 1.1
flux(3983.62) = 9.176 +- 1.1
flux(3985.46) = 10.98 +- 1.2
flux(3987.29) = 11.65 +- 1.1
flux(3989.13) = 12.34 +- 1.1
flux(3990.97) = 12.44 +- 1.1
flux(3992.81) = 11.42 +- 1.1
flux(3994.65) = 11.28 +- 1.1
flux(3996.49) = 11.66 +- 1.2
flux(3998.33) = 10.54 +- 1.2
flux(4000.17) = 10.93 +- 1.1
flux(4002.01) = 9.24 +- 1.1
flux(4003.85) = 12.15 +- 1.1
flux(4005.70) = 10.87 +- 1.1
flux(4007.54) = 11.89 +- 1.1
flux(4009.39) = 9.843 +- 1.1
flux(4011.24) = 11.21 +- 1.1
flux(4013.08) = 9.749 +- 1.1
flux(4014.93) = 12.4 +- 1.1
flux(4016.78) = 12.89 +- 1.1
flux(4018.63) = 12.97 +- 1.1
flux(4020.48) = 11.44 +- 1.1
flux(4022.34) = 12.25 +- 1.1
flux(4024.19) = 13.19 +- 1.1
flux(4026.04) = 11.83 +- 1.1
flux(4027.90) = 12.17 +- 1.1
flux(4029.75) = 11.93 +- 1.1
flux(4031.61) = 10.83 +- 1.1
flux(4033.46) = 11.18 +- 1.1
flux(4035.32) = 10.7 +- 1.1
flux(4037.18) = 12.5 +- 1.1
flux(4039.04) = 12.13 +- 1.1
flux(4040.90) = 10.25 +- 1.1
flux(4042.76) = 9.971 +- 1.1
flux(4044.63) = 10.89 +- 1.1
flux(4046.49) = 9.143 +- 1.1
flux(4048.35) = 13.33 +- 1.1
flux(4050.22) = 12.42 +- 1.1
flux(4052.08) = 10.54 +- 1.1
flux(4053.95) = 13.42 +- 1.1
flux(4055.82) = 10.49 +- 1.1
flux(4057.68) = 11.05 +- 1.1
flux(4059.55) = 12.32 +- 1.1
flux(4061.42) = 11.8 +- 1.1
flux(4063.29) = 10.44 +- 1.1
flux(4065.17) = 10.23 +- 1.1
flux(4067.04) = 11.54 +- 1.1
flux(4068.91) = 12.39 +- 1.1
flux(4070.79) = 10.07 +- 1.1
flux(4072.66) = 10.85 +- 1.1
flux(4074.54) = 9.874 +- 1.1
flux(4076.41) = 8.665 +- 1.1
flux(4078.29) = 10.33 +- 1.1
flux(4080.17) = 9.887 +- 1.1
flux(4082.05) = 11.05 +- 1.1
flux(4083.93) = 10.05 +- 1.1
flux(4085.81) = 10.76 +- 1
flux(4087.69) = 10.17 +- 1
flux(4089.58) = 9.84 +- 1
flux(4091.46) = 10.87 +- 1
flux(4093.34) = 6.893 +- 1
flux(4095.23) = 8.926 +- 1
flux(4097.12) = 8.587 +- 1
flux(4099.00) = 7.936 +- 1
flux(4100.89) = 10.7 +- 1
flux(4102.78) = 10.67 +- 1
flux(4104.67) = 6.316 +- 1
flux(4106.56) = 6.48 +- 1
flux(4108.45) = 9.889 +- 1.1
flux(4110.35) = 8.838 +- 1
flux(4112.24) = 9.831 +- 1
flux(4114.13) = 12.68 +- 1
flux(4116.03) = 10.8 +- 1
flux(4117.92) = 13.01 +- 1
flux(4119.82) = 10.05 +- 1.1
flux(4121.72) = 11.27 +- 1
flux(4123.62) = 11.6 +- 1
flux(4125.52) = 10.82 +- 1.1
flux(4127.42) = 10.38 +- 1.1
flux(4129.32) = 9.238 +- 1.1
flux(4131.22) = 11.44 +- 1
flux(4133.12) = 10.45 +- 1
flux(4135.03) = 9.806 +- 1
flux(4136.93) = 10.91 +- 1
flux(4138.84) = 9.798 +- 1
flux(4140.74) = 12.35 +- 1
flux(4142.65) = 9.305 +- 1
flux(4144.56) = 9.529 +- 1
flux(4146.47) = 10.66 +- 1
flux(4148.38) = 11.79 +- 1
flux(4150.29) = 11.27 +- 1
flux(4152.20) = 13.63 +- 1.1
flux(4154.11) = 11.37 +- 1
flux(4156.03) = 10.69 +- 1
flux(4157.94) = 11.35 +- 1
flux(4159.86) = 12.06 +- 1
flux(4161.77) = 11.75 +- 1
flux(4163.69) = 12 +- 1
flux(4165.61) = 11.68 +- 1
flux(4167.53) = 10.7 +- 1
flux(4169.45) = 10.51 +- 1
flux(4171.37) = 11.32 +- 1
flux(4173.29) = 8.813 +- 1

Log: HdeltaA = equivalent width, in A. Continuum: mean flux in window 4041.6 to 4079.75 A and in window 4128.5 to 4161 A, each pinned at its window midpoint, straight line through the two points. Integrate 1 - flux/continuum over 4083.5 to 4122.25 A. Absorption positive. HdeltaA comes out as 4.35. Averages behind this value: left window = 11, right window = 10.9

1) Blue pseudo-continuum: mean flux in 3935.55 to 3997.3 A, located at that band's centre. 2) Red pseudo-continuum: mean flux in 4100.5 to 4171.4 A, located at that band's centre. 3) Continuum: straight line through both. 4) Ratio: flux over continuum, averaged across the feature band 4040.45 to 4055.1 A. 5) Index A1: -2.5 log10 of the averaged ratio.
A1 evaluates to -0.11 mag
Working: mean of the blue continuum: 9.61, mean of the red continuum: 10.7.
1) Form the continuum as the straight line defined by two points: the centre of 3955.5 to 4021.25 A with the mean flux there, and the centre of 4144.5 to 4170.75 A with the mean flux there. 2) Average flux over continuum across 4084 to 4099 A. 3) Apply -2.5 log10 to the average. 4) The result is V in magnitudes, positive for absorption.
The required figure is 0.16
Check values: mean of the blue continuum 9.94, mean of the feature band 9.38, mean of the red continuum 11.4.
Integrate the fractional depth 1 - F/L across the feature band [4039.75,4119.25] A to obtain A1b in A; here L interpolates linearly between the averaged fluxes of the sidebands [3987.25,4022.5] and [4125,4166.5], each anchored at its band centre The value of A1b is 6.2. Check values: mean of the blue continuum 11.4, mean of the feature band 10.3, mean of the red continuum 11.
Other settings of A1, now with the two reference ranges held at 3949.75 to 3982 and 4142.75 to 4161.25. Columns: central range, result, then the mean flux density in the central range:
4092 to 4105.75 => 0.21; 8.62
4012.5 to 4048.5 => -0.22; 11.6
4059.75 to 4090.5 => -0.04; 10.5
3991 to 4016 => -0.22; 11.1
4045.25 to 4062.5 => -0.18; 11.6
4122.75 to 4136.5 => 0.04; 10.5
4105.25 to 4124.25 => 0.04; 10.3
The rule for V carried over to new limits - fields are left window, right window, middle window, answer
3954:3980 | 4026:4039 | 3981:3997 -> -0.19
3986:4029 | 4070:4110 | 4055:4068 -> -0.10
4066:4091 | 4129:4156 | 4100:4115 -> 0.13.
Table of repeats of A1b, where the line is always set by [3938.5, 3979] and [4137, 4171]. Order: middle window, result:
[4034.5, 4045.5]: -1.3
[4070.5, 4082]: 0.3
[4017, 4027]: -2.8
